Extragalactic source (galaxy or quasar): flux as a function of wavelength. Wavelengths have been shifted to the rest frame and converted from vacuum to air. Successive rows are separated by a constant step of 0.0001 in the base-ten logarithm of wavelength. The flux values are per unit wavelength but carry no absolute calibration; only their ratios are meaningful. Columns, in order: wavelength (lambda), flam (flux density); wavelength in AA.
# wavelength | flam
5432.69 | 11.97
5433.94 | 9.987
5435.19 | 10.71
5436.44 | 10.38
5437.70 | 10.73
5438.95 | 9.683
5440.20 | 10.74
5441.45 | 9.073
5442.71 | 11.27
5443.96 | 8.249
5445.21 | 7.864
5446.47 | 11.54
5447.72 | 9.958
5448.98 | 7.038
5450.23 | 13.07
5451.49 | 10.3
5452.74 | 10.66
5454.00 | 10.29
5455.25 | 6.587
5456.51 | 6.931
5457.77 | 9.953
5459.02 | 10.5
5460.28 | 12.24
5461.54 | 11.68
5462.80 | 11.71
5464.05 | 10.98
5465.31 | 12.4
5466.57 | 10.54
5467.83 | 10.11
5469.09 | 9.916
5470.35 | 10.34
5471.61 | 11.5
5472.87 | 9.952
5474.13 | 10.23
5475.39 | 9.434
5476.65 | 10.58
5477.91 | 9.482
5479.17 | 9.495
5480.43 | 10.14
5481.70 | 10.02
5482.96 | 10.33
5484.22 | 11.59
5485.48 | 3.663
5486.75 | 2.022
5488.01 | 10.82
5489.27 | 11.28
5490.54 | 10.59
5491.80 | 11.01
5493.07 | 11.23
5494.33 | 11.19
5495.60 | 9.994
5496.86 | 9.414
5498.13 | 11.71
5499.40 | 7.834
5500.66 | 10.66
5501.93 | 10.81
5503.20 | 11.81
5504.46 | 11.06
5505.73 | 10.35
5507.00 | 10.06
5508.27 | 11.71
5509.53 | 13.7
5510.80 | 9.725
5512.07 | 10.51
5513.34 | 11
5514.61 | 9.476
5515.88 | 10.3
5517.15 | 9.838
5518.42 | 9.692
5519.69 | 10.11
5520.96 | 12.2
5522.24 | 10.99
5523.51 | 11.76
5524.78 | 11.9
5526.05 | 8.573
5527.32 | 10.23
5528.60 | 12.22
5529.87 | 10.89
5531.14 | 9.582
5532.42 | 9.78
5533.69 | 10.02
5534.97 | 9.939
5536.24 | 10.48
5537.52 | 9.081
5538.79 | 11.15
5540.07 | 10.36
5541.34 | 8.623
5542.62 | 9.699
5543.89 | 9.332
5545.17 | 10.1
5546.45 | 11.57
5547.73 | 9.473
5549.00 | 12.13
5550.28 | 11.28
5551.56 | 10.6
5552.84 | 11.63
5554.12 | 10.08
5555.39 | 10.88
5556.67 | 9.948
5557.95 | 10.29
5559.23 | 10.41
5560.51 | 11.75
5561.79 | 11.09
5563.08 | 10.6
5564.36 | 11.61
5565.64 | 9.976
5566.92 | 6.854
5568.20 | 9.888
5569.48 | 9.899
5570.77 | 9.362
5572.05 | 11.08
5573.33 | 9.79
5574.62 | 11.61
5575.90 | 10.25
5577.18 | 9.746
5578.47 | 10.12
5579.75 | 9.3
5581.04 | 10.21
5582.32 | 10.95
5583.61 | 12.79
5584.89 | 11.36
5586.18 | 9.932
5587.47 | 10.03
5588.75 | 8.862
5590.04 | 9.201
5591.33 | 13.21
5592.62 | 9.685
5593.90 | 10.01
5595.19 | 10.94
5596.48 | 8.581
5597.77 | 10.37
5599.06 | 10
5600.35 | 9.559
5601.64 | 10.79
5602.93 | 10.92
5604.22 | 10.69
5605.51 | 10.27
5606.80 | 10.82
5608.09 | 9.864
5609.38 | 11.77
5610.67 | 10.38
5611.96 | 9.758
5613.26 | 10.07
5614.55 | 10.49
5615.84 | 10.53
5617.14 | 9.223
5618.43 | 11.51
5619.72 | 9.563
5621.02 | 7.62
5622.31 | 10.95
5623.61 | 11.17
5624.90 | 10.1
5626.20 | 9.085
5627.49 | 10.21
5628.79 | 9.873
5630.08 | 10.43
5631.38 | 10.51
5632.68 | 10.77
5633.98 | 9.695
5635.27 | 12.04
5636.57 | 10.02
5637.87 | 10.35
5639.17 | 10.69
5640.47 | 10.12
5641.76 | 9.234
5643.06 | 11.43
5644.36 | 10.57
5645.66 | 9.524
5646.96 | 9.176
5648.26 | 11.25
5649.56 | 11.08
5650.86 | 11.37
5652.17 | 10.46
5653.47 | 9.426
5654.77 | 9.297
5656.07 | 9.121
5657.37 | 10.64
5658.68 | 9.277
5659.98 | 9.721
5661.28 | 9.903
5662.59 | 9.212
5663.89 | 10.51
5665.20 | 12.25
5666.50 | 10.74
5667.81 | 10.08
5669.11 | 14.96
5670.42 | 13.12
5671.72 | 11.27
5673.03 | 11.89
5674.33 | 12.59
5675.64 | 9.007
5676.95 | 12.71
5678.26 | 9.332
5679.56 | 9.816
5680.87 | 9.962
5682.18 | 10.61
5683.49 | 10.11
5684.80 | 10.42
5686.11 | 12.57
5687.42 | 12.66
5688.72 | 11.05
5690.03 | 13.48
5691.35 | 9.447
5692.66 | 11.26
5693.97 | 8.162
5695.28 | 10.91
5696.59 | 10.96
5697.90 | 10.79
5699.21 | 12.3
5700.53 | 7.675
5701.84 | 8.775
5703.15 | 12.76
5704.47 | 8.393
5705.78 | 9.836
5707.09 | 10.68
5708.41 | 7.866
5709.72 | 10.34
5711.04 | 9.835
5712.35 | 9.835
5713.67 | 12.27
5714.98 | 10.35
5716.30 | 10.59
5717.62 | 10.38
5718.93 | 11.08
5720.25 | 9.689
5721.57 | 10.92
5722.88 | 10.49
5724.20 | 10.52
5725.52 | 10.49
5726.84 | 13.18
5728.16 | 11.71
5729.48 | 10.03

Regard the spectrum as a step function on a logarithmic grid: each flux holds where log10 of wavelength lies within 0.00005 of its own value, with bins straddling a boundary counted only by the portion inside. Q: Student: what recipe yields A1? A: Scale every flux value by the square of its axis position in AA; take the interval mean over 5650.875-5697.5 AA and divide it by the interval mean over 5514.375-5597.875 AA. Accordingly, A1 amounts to 1.08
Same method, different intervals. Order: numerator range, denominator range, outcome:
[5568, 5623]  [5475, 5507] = 1.08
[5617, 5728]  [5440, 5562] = 1.09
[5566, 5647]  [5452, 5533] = 1.04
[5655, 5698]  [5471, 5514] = 1.14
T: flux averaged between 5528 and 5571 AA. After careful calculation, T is 10.3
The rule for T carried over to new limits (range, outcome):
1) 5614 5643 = 10.2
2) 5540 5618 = 10.3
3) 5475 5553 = 10.3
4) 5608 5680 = 10.5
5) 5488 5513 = 10.8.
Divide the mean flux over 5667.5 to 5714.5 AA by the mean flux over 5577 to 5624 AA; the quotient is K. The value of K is 1.05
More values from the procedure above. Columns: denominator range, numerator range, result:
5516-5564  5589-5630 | 0.97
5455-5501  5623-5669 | 1.04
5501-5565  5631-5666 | 0.97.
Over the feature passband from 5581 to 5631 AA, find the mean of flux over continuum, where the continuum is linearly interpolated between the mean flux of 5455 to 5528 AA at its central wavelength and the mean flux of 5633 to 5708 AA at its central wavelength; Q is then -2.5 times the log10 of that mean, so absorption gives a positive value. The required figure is 0.018 mag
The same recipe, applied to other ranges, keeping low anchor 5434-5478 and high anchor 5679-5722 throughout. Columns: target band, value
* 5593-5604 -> 0.02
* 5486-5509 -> 0.01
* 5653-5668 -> 0.04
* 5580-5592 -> -0.03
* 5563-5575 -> 0.03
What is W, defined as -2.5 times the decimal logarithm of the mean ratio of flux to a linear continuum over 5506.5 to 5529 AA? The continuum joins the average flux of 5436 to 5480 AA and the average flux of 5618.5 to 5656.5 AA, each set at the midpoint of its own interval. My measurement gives -0.06 mag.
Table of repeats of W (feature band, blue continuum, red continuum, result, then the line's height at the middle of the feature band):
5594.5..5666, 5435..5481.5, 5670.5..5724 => 0.025 mag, 10.5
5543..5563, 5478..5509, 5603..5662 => -0.064 mag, 10.1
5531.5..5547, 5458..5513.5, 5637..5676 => 0.046 mag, 10.4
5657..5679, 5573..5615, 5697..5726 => -0.072 mag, 10.3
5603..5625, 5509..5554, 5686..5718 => 0.020 mag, 10.5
